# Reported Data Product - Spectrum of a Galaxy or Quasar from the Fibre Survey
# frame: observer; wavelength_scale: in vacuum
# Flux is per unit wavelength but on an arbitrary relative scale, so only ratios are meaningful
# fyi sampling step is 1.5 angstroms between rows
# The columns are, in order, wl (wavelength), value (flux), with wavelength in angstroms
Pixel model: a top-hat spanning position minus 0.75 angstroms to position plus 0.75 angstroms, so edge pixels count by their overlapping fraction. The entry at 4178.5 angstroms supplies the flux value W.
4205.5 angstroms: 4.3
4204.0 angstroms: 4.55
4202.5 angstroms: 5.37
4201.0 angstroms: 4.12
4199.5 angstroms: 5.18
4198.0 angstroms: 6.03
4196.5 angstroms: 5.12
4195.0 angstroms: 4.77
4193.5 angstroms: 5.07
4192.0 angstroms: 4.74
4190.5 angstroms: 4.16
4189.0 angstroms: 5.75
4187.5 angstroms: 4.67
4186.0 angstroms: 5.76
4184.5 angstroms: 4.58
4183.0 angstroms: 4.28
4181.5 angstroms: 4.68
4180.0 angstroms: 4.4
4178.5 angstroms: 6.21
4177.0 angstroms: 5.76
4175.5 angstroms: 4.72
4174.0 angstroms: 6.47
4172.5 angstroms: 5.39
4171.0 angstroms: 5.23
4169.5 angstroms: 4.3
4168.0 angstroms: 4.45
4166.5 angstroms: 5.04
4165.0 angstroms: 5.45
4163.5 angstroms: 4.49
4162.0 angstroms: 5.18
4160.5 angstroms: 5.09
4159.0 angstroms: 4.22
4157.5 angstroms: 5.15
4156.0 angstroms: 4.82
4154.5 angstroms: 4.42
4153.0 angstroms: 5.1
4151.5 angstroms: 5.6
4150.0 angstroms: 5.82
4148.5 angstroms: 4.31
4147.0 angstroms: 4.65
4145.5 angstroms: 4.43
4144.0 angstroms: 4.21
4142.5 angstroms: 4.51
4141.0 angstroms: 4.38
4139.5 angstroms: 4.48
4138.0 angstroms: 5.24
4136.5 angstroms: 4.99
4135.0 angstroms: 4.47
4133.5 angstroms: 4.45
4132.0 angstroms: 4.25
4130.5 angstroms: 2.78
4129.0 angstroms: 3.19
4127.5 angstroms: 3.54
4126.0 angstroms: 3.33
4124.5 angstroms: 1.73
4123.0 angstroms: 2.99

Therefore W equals 6.21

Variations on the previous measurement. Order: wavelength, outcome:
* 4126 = 3.33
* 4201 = 4.12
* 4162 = 5.18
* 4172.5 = 5.39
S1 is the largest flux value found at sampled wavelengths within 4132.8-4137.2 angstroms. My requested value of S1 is 4.99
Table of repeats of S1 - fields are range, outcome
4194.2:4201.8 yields 6.03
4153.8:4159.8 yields 5.15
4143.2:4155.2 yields 5.82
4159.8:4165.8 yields 5.45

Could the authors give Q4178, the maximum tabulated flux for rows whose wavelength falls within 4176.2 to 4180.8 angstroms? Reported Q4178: 6.21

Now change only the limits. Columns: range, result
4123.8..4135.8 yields 4.47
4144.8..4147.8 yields 4.65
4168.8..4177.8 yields 6.47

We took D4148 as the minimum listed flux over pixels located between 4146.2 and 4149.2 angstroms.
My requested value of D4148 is 4.31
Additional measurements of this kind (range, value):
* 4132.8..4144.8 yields 4.21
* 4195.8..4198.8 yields 5.12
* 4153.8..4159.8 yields 4.22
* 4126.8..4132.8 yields 2.78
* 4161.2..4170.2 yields 4.3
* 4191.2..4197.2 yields 4.74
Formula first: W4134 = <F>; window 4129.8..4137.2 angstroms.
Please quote 4.19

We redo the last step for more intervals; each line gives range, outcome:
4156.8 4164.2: 4.83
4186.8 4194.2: 4.88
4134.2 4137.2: 4.72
